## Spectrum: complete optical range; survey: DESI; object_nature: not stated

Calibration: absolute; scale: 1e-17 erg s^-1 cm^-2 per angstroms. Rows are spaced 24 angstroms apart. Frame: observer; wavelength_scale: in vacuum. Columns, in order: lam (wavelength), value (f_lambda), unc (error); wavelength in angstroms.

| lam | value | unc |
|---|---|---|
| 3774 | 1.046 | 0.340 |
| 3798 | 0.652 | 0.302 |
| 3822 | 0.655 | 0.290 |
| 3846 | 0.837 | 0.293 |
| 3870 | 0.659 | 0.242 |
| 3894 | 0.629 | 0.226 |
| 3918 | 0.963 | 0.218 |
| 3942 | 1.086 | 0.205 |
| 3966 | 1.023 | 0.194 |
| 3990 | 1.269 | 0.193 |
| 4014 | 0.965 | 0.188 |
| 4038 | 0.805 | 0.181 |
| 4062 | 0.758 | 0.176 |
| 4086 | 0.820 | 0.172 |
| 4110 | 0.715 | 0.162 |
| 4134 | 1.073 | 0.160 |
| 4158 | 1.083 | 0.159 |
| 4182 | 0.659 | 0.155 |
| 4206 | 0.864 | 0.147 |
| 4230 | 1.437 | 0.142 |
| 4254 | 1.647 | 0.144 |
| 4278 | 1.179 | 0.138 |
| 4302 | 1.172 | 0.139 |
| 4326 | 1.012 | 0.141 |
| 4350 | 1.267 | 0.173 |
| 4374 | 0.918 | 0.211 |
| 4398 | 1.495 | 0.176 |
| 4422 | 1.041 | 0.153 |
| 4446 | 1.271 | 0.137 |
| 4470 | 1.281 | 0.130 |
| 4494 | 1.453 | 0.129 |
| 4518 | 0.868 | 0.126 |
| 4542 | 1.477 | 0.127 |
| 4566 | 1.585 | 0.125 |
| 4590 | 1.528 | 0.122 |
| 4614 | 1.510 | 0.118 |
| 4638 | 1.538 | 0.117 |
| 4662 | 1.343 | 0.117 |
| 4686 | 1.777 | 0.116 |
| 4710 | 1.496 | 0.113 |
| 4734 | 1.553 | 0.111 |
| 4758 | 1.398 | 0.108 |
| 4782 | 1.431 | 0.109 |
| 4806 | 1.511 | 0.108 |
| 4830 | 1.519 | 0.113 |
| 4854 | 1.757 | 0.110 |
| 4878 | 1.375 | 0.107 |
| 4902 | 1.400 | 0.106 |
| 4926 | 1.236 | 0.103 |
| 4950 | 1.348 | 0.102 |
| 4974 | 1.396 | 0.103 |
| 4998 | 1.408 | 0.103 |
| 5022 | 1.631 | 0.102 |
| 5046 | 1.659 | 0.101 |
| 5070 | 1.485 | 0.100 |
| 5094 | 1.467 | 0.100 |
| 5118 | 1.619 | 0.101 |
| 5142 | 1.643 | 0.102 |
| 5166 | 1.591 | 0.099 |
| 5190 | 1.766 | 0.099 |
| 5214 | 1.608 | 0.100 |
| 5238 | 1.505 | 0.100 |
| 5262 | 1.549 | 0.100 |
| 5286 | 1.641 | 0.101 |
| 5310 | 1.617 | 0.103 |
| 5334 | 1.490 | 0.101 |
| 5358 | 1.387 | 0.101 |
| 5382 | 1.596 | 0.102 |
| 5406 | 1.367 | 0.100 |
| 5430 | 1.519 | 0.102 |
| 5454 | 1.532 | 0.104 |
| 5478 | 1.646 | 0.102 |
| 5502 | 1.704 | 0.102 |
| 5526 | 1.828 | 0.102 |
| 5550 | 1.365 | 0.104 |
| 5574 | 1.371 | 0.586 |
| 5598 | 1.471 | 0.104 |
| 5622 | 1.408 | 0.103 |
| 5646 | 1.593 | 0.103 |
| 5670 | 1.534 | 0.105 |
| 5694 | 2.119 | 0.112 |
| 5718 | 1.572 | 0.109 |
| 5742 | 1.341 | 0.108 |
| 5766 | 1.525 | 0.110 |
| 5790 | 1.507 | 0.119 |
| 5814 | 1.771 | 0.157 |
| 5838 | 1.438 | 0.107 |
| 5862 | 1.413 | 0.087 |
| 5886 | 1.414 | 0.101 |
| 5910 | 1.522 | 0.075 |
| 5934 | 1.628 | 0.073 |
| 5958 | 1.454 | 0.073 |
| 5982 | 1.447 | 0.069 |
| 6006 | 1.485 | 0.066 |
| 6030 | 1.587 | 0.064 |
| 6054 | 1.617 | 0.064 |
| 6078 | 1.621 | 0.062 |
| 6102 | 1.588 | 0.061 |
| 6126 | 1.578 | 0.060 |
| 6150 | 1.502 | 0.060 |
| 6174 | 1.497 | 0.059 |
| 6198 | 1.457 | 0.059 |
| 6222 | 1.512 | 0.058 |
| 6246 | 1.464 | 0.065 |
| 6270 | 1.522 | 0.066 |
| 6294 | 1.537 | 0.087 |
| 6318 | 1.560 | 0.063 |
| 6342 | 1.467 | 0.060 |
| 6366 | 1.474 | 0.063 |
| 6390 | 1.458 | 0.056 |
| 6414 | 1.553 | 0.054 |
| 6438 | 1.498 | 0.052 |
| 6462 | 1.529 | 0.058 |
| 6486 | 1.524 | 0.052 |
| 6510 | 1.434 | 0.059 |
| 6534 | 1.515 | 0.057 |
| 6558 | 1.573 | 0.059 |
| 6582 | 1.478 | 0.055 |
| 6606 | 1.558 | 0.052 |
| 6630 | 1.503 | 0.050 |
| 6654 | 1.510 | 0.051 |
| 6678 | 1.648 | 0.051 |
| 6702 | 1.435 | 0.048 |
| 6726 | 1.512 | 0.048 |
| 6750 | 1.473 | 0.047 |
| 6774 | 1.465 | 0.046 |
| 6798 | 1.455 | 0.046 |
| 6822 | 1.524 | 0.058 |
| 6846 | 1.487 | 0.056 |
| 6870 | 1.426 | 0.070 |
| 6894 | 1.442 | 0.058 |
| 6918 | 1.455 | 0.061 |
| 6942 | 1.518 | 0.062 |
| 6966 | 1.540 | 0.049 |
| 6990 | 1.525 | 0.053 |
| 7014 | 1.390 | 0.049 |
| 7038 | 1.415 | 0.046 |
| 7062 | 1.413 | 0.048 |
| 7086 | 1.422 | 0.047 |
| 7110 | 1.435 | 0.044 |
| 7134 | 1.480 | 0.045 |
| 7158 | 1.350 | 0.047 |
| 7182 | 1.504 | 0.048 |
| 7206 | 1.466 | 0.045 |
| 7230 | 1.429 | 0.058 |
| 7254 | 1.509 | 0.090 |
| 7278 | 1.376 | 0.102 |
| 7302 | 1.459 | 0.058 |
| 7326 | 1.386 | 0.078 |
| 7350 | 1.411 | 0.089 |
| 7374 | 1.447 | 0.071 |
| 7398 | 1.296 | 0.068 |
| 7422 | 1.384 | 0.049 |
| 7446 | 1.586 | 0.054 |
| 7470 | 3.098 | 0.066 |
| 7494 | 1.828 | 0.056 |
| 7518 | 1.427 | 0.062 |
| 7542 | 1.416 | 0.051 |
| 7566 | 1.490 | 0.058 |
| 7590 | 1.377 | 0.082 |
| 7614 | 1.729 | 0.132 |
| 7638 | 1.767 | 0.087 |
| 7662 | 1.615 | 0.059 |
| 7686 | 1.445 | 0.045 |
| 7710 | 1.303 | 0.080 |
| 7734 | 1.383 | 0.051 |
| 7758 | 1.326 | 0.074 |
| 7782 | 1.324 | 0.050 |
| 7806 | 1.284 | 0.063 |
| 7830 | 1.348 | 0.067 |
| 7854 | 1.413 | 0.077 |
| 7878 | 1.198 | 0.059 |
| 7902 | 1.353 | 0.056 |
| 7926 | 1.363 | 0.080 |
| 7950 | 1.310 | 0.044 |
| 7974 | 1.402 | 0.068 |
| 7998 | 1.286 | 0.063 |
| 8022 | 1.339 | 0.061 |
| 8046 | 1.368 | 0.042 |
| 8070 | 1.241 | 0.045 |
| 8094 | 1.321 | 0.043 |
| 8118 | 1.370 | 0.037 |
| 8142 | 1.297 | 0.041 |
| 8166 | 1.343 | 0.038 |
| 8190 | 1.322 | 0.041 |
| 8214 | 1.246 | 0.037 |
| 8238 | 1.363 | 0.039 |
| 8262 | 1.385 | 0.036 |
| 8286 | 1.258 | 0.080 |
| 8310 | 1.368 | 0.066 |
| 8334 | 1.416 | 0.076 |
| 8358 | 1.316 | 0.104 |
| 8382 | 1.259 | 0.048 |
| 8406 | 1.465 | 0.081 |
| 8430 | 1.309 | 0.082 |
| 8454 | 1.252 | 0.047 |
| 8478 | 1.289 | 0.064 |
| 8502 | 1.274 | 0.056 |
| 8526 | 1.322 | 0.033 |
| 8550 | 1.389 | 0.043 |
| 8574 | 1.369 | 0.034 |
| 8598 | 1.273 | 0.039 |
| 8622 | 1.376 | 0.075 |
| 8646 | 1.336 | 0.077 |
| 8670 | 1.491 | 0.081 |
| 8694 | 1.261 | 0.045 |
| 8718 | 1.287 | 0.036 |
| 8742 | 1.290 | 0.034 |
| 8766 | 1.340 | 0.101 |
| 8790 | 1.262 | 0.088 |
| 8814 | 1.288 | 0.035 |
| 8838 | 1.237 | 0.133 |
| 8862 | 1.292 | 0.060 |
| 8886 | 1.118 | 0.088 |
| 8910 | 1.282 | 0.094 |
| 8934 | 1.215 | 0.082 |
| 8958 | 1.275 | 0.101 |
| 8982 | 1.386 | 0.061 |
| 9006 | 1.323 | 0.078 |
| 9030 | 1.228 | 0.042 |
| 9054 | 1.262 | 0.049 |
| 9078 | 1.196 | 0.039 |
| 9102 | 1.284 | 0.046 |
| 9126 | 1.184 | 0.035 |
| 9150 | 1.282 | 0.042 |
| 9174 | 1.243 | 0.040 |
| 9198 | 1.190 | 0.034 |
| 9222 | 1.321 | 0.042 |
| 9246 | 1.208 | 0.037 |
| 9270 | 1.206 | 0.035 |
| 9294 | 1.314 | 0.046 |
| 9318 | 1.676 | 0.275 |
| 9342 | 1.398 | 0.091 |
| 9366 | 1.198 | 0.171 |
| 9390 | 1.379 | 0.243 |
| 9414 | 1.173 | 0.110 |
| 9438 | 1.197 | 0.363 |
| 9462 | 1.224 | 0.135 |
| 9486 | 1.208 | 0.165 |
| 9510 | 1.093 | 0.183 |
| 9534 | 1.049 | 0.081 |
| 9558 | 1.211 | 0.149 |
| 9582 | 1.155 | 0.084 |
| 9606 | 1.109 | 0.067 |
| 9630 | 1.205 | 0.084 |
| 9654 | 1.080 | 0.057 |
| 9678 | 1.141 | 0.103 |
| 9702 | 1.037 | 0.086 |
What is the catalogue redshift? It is 0.14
